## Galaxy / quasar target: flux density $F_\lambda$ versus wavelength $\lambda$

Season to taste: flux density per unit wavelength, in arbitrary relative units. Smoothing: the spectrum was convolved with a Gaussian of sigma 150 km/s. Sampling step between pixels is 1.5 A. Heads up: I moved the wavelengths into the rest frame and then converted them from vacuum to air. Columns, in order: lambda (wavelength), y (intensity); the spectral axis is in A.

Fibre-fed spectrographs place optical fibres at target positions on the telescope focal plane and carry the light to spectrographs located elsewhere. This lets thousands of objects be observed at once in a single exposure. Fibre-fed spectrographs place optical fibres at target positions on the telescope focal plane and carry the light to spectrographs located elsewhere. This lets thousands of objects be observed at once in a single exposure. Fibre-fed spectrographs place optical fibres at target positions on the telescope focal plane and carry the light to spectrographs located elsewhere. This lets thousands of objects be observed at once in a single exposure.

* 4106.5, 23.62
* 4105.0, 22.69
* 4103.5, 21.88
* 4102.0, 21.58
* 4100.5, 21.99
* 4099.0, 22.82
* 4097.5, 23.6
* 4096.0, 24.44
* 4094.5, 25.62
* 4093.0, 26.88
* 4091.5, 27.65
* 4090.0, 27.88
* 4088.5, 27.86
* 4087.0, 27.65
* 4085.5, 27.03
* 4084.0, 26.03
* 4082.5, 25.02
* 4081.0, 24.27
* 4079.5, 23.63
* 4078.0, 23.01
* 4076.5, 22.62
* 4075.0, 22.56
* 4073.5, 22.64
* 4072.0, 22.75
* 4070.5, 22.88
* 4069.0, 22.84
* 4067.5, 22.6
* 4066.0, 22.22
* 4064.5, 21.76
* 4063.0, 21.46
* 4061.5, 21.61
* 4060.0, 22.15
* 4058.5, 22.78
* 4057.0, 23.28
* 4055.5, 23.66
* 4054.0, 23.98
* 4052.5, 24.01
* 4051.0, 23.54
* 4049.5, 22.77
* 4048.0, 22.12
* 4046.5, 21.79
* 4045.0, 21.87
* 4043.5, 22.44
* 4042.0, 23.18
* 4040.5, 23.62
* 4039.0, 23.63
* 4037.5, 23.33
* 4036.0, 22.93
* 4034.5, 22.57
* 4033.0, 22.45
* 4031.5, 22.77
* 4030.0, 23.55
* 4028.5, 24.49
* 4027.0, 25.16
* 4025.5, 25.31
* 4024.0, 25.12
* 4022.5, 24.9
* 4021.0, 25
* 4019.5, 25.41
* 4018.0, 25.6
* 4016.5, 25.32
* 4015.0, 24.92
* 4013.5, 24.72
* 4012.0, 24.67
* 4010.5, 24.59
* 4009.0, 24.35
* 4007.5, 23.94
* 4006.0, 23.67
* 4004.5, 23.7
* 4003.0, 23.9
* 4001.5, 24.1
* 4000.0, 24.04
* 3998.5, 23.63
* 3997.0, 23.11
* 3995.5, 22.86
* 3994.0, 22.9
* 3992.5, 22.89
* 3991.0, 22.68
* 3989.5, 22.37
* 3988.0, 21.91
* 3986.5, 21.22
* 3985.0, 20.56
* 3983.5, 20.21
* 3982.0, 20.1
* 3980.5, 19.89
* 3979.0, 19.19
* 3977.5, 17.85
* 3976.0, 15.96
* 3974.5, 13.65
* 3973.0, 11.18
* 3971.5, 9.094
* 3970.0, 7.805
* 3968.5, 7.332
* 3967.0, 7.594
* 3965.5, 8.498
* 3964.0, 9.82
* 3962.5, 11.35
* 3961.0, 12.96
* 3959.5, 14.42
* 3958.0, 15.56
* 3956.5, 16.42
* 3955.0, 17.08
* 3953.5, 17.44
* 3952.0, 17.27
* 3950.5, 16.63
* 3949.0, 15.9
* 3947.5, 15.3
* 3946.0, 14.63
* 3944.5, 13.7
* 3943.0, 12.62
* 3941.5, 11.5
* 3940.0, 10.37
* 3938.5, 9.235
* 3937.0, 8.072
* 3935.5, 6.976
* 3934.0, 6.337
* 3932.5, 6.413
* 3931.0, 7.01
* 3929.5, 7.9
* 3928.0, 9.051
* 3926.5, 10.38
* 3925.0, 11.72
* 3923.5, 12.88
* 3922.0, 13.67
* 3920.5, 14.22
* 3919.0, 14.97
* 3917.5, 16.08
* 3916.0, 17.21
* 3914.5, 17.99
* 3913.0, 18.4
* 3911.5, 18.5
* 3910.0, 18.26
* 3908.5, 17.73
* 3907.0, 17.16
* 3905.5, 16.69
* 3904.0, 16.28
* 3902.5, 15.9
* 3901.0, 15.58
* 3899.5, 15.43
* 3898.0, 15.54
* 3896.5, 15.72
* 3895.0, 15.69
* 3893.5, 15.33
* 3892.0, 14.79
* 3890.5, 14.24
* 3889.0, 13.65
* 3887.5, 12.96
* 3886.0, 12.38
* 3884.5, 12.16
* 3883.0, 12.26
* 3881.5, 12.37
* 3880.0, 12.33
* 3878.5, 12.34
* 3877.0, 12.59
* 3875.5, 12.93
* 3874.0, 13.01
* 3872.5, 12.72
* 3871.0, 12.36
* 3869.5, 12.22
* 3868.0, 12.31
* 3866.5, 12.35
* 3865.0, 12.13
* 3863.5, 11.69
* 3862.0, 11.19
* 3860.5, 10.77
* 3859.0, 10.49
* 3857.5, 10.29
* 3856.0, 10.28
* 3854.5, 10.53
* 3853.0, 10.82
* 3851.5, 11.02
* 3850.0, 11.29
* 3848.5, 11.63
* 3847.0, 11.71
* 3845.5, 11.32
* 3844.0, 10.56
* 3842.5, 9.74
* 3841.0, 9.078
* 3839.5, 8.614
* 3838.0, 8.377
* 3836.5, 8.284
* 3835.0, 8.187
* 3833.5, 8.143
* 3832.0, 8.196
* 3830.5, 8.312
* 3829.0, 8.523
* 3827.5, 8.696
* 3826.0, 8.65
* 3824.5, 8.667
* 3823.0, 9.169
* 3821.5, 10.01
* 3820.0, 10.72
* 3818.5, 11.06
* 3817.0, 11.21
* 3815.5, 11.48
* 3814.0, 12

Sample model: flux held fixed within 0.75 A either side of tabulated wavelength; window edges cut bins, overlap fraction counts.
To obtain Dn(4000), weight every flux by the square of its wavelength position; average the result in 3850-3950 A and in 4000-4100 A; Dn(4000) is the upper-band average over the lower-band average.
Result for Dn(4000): 1.99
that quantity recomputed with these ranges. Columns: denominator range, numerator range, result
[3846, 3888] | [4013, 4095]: 2.23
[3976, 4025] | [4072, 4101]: 1.13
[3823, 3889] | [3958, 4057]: 2.09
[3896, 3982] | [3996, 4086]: 1.83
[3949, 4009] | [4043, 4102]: 1.39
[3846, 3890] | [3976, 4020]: 2.05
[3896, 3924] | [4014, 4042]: 1.58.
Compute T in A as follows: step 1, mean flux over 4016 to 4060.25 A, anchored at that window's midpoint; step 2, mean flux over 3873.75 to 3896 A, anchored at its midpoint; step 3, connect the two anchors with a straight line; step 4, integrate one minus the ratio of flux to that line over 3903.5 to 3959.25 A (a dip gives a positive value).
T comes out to 8.8 A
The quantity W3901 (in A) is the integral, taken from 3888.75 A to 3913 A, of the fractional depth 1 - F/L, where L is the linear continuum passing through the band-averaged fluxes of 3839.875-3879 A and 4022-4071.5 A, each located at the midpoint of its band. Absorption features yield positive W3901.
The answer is -3.7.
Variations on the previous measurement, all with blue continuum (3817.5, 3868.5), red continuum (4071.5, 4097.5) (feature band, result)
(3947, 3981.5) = 7.3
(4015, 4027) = -2.3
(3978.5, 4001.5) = -3.2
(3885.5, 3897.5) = -1.2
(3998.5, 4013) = -2.8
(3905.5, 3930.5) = -0.2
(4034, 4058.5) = -0.3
